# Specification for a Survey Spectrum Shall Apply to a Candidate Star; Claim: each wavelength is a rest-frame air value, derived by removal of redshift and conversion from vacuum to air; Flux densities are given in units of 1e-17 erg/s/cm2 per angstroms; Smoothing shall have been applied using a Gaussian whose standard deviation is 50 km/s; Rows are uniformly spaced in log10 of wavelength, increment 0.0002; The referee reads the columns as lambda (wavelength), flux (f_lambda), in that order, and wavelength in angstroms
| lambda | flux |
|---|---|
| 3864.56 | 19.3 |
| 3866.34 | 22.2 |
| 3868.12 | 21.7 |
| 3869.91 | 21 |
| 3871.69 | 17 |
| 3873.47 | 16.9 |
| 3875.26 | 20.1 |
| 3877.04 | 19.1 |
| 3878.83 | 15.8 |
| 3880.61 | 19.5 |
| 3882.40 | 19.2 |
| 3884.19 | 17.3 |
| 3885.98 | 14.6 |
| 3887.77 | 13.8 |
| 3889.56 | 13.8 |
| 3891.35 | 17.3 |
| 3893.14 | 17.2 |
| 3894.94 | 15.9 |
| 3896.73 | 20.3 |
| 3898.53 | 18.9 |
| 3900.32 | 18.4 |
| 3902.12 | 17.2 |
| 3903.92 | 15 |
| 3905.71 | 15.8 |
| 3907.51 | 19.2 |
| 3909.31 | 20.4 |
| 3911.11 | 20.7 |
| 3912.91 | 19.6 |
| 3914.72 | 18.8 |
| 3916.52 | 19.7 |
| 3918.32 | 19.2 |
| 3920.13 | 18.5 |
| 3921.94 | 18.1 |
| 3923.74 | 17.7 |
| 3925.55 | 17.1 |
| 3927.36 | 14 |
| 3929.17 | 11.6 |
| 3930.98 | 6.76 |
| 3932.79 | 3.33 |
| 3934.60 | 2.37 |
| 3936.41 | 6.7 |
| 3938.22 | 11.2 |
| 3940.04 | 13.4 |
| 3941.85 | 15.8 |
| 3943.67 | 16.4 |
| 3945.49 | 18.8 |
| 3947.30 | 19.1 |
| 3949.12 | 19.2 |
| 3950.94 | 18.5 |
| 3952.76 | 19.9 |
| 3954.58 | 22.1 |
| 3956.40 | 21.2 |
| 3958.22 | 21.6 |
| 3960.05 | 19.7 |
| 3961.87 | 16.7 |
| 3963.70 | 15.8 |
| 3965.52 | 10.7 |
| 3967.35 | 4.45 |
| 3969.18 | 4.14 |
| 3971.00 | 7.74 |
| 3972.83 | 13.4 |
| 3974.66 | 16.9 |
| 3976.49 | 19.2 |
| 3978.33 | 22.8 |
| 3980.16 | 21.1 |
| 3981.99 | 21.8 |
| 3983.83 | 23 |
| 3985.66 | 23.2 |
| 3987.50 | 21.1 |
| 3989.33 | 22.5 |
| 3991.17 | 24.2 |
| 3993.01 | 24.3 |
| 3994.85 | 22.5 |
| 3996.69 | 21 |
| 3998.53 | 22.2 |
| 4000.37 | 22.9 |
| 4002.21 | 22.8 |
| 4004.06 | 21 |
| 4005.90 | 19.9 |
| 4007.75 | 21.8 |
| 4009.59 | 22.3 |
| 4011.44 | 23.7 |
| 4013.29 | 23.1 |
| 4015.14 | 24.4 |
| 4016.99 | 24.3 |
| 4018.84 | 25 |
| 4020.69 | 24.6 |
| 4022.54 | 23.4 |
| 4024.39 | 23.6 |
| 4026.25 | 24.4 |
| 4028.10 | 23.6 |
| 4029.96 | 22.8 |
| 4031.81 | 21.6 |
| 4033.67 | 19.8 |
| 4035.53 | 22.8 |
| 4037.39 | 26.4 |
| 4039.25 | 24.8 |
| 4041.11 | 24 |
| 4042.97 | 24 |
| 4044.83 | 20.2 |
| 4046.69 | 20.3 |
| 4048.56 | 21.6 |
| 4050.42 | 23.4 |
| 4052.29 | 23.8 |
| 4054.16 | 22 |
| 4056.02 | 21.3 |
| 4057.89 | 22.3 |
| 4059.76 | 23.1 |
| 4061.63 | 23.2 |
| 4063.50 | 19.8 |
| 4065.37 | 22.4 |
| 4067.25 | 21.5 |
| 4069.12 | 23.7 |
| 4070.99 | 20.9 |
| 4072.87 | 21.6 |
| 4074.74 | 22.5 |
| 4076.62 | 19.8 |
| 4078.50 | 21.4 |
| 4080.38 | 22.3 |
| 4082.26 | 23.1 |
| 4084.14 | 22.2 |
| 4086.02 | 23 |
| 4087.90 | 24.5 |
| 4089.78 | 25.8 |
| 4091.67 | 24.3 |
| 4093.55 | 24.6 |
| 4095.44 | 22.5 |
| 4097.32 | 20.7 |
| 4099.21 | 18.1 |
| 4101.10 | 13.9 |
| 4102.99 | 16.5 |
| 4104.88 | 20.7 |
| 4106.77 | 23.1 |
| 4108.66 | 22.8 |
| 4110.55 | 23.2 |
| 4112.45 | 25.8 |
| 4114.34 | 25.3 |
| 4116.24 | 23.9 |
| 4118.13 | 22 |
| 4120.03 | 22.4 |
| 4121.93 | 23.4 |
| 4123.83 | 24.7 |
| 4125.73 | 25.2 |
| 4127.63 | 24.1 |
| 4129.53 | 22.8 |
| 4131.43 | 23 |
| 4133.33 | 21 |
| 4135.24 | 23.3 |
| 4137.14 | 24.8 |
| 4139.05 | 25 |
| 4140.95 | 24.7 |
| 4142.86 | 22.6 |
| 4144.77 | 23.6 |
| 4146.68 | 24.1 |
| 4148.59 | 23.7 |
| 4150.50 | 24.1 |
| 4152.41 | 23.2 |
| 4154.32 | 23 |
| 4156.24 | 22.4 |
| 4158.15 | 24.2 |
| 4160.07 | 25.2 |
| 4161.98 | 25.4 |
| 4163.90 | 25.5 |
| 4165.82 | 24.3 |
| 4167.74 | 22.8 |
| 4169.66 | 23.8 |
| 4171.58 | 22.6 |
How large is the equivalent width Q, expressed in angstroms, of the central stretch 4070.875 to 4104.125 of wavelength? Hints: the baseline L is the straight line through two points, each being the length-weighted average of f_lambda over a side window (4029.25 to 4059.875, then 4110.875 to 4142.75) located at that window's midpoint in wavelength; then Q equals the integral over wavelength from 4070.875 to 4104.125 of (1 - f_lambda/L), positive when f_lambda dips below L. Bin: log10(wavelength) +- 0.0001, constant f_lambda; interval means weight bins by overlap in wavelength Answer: 2.4 angstroms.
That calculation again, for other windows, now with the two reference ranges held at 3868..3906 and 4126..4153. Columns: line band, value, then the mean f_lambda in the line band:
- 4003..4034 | -3.4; 23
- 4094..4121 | 1.5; 21.6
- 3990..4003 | -1.7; 22.8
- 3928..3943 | 7.7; 9.11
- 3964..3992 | 3.8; 17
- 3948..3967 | 1.0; 18.1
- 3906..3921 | -1.0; 19.4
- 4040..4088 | -0.9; 22.2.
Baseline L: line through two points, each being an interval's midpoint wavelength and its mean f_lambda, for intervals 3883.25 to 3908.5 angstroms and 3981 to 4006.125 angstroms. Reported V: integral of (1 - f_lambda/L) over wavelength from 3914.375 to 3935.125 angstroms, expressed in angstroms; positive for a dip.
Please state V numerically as 4.9 angstroms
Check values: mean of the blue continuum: 16.8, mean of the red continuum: 22.4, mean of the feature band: 14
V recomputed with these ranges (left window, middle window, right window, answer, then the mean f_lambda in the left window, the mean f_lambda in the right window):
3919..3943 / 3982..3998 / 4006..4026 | -2.13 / 12.1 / 23.5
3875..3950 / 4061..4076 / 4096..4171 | -0.64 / 16.1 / 23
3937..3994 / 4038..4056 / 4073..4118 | -1.92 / 17.7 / 22.2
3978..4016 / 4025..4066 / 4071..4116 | -0.67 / 22.4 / 22.1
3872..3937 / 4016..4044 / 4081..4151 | -4.86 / 16.2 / 22.9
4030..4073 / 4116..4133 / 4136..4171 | 0.11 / 22.4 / 24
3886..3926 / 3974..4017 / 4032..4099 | -3.61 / 17.8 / 22.5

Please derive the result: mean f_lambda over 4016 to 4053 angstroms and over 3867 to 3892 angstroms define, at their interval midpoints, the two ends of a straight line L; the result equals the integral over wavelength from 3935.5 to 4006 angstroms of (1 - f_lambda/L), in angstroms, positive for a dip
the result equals 9.6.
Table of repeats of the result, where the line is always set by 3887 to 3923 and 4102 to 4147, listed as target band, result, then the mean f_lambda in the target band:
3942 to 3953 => 0.3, 18.4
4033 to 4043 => -1.2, 23.7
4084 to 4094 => -0.8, 24.2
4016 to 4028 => -2.0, 24.2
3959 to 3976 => 6.1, 12.4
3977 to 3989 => -1.4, 22.1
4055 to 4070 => -0.3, 22.2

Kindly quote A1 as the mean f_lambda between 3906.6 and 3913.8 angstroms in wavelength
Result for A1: 20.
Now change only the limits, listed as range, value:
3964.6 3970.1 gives 6.46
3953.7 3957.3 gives 21.7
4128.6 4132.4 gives 22.9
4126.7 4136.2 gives 22.9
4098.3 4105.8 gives 17.3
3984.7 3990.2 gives 22.3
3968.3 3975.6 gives 10.6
